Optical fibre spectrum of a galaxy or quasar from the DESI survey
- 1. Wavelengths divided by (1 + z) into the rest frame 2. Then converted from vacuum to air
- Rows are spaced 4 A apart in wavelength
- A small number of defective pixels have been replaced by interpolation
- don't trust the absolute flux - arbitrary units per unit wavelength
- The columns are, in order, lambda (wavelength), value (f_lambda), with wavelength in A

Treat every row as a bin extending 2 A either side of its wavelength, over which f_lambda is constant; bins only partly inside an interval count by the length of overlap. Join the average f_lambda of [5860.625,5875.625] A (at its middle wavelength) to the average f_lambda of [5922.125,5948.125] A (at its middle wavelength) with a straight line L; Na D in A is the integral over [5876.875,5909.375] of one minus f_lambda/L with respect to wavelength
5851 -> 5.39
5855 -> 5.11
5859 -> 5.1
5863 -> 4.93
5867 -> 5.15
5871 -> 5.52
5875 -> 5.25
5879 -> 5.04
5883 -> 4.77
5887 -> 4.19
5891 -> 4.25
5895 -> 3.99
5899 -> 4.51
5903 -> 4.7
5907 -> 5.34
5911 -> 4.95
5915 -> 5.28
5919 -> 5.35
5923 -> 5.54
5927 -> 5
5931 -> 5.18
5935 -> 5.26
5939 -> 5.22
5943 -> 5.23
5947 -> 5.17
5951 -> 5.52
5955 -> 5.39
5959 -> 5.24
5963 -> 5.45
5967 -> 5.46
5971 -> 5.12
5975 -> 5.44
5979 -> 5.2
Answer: 3.8 A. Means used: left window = 5.21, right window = 5.22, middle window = 4.61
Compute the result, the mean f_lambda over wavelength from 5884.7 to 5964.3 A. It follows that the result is 5.03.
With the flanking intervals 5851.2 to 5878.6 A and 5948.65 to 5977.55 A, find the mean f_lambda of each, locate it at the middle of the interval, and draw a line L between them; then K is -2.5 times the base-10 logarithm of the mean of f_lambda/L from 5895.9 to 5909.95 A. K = 0.10 mag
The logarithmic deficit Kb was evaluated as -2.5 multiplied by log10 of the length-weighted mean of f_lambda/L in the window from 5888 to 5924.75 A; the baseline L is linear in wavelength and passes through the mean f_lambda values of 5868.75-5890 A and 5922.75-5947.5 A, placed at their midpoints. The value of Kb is 0.05 mag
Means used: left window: 4.92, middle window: 4.86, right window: 5.21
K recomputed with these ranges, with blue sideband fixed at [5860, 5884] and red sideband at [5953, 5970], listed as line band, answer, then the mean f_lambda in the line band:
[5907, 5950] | 0.01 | 5.23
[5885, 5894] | 0.23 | 4.19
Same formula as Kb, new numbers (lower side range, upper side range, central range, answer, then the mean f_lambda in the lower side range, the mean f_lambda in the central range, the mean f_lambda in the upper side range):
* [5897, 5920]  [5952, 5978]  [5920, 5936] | -0.03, 5.01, 5.25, 5.35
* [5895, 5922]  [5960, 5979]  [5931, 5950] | -0.01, 4.96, 5.23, 5.34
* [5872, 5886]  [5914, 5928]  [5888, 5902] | 0.19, 5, 4.28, 5.31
